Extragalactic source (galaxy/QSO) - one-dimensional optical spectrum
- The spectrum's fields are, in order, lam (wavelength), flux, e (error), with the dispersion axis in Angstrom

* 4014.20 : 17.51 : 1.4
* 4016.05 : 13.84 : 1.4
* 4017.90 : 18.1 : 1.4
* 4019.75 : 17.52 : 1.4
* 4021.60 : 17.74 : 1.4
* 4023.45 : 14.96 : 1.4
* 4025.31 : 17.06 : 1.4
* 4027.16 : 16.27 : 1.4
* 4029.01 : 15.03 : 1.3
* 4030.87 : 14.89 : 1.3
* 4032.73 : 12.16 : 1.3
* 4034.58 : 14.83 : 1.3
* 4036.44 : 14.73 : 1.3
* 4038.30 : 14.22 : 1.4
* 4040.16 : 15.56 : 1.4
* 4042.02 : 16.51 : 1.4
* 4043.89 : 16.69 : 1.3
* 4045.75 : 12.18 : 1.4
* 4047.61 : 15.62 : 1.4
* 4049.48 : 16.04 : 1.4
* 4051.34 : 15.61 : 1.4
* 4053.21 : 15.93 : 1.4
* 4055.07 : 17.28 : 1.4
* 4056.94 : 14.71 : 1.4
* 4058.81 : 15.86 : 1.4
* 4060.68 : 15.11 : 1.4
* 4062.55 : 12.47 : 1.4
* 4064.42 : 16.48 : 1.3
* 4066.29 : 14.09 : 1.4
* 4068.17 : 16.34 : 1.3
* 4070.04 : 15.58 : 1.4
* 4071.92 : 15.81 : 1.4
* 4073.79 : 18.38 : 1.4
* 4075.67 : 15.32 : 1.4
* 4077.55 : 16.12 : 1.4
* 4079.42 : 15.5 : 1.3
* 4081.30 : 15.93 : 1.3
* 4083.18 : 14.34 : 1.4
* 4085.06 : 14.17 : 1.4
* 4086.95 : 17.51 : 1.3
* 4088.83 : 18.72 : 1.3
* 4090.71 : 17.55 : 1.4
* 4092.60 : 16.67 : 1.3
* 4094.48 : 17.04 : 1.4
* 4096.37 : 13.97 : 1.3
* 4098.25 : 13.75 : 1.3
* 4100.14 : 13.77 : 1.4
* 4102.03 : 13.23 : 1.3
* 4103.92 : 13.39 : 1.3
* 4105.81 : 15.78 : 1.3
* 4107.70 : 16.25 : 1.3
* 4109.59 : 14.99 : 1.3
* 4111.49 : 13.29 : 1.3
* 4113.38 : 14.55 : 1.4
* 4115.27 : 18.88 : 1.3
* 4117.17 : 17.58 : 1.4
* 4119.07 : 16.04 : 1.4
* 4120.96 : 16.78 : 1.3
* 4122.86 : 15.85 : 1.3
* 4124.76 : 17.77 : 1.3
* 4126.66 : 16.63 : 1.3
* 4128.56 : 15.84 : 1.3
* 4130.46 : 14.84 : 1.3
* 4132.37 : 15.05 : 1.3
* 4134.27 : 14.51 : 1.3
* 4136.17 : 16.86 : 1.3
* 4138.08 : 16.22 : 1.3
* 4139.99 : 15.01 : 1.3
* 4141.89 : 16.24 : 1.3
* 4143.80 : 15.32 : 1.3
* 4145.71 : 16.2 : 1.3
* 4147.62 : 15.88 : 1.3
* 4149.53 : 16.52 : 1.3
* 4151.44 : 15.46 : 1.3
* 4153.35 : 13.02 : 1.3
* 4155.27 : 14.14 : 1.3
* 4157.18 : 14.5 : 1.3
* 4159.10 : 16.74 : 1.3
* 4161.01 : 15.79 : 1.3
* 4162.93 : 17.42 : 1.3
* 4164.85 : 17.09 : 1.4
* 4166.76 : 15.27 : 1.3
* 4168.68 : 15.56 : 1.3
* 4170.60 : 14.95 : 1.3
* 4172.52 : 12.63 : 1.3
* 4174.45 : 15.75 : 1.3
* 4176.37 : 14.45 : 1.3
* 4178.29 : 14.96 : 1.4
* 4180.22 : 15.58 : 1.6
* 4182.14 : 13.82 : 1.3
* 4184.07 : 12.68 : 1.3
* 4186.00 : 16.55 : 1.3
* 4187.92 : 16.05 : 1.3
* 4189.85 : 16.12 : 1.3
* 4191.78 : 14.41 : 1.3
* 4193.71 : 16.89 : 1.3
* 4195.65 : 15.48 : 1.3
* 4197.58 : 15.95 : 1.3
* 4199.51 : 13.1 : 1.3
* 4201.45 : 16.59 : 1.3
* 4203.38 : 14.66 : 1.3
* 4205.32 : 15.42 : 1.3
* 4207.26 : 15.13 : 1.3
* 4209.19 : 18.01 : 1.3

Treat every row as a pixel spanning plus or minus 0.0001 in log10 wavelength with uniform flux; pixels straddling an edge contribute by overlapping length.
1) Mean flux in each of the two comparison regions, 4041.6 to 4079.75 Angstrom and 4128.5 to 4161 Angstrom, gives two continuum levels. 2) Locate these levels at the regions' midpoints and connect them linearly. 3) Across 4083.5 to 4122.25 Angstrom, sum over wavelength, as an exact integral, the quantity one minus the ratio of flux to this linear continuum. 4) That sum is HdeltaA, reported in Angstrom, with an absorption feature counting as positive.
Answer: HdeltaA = -0.4 Angstrom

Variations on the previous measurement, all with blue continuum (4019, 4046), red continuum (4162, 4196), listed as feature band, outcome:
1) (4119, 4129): -0.8 Angstrom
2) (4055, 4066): 0.2 Angstrom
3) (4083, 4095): -1.0 Angstrom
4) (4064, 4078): -0.5 Angstrom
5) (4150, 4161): 0.3 Angstrom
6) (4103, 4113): 0.4 Angstrom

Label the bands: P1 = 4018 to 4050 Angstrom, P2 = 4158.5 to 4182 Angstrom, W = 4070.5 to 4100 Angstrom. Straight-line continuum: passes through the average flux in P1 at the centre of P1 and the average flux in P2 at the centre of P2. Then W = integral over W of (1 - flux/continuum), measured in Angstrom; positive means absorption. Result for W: -1.0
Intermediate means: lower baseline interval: 15.5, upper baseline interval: 15.4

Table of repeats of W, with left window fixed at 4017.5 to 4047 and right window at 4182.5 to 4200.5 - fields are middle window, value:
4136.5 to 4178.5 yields -0.5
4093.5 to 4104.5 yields 0.8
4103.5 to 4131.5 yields -1.1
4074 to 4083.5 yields -0.2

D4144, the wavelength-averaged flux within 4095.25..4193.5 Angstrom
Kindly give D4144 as 15.4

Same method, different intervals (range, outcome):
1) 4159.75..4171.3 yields 16.1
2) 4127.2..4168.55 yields 15.6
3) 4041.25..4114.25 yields 15.4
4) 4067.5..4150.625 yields 15.8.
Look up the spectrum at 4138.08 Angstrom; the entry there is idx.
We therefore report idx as 16.22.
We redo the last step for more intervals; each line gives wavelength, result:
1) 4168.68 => 15.56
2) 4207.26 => 15.13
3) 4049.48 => 16.04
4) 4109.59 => 14.99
